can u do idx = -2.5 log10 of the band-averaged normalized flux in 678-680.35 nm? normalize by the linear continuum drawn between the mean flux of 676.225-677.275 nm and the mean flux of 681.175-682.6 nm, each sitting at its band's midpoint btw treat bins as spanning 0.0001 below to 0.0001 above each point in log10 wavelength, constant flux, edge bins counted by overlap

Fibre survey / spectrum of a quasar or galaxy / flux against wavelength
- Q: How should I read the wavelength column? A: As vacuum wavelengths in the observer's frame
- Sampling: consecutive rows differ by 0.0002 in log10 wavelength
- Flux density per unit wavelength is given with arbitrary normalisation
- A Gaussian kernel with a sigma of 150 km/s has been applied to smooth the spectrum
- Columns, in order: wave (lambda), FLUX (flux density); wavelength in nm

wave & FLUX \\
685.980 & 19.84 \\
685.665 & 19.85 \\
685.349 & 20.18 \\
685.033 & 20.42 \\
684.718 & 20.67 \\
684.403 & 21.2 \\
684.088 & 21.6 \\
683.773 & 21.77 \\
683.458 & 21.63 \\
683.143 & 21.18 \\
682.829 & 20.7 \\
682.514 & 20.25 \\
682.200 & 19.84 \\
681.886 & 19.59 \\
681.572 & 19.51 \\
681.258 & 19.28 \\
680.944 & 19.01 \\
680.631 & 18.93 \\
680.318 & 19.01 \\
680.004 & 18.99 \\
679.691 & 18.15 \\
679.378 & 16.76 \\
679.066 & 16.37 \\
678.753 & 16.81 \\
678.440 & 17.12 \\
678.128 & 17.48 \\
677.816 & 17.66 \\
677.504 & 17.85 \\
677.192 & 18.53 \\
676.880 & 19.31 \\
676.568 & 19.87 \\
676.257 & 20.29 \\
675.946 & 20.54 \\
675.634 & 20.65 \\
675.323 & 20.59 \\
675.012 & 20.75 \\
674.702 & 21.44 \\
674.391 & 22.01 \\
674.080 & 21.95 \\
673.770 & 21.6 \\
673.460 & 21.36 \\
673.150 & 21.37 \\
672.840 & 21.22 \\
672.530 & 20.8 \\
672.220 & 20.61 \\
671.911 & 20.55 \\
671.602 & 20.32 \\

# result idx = 0.12 mag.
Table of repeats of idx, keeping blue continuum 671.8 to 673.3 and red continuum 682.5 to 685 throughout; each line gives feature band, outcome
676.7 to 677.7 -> 0.135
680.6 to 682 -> 0.097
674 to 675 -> -0.035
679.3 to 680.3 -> 0.159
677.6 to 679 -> 0.216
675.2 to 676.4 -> 0.025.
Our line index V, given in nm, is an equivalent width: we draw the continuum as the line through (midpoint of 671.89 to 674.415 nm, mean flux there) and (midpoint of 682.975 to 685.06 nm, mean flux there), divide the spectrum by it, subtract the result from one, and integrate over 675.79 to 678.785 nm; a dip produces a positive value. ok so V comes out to 0.37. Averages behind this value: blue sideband 21.3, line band 18.6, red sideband 21.3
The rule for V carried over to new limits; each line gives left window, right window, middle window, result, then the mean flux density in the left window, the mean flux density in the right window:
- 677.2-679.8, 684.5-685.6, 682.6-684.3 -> -0.14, 17.3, 20.4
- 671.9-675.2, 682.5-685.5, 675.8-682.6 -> 0.79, 21.3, 21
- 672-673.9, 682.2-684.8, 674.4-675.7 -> 0.01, 21.1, 21.1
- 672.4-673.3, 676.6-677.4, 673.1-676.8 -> -0.17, 21.1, 19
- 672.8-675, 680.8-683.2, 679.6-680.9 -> 0.09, 21.5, 19.9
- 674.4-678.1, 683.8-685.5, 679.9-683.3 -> 0.14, 19.8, 20.9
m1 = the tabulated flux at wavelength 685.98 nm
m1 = 19.84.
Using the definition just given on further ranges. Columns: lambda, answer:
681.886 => 19.59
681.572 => 19.51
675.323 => 20.59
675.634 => 20.65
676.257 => 20.29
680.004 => 18.99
